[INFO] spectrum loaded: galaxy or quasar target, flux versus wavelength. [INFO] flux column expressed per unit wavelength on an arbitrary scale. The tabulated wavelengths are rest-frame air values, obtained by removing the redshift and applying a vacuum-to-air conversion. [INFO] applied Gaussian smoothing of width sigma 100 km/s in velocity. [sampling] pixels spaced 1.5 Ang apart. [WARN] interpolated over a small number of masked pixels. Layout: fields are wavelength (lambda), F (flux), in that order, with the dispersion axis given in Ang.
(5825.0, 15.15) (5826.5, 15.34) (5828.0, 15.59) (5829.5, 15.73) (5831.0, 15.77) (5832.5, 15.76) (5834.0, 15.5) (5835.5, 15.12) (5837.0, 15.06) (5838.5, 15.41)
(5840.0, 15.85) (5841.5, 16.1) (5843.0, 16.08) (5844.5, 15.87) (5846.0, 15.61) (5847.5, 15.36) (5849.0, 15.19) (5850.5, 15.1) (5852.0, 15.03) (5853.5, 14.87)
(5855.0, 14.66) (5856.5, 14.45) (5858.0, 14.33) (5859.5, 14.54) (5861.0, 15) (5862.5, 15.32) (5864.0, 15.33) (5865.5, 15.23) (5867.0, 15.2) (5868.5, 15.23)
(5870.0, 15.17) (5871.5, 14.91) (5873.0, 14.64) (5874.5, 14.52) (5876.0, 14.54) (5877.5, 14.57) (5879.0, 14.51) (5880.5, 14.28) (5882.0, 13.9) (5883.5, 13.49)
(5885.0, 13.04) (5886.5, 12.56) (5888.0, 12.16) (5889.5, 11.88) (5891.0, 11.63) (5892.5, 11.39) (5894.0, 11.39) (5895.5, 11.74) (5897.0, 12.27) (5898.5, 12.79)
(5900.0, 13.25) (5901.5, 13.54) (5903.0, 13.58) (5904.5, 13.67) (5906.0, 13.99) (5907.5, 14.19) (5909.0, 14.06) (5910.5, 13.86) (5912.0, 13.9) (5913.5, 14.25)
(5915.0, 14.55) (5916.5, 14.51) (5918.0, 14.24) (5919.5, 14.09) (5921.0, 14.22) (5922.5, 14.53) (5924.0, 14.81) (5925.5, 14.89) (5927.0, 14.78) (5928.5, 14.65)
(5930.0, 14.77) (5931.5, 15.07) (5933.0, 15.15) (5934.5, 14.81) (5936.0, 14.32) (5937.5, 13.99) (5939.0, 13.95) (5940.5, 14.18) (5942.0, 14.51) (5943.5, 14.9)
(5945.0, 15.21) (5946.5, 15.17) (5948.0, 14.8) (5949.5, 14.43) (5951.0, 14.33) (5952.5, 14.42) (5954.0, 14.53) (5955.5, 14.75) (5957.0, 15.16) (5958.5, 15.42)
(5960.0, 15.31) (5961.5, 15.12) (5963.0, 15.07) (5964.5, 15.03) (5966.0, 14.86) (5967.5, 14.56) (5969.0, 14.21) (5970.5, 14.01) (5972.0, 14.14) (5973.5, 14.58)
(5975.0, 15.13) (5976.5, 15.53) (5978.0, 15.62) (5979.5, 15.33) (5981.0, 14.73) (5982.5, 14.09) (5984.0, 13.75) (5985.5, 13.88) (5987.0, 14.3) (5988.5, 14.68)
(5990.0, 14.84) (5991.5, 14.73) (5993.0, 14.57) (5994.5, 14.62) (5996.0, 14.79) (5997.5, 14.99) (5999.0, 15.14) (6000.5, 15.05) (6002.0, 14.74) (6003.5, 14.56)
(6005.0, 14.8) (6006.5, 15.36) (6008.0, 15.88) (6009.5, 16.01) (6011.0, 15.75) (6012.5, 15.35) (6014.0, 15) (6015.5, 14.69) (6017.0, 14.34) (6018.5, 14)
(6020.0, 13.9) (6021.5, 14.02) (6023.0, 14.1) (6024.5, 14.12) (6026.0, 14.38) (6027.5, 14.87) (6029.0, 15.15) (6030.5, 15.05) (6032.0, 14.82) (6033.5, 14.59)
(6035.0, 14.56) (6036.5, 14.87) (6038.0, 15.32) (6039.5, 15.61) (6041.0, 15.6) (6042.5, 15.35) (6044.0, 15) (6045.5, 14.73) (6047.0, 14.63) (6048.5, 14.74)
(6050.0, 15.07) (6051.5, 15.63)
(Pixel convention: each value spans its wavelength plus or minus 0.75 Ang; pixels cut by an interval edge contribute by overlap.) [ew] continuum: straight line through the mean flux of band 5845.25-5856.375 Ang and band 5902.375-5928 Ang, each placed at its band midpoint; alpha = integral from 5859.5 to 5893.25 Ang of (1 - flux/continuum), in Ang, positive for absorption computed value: 1.7 Ang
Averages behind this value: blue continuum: 15.1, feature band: 14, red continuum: 14.2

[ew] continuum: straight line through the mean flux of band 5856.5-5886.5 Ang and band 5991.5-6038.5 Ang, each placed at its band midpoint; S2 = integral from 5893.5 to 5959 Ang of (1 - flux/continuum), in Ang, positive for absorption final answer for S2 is 1.9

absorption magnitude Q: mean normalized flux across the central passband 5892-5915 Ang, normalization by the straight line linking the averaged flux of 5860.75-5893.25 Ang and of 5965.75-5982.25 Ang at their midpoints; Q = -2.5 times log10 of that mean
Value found 0.08 mag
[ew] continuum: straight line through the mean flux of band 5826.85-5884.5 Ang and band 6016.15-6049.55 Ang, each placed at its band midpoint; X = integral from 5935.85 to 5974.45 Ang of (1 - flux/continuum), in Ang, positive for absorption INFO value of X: 0.5 Ang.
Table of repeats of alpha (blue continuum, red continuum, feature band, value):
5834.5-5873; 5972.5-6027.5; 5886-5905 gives 3.32 Ang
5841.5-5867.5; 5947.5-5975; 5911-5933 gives 0.51 Ang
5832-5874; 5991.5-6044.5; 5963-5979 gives 0.20 Ang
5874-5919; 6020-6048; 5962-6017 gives -1.89 Ang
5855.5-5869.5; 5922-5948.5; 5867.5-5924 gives 4.44 Ang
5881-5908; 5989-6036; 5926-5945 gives -1.58 Ang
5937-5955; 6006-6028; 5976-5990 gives 0.01 Ang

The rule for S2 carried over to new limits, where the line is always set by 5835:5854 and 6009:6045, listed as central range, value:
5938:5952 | 0.5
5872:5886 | 1.1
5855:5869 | 0.4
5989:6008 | 0.1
